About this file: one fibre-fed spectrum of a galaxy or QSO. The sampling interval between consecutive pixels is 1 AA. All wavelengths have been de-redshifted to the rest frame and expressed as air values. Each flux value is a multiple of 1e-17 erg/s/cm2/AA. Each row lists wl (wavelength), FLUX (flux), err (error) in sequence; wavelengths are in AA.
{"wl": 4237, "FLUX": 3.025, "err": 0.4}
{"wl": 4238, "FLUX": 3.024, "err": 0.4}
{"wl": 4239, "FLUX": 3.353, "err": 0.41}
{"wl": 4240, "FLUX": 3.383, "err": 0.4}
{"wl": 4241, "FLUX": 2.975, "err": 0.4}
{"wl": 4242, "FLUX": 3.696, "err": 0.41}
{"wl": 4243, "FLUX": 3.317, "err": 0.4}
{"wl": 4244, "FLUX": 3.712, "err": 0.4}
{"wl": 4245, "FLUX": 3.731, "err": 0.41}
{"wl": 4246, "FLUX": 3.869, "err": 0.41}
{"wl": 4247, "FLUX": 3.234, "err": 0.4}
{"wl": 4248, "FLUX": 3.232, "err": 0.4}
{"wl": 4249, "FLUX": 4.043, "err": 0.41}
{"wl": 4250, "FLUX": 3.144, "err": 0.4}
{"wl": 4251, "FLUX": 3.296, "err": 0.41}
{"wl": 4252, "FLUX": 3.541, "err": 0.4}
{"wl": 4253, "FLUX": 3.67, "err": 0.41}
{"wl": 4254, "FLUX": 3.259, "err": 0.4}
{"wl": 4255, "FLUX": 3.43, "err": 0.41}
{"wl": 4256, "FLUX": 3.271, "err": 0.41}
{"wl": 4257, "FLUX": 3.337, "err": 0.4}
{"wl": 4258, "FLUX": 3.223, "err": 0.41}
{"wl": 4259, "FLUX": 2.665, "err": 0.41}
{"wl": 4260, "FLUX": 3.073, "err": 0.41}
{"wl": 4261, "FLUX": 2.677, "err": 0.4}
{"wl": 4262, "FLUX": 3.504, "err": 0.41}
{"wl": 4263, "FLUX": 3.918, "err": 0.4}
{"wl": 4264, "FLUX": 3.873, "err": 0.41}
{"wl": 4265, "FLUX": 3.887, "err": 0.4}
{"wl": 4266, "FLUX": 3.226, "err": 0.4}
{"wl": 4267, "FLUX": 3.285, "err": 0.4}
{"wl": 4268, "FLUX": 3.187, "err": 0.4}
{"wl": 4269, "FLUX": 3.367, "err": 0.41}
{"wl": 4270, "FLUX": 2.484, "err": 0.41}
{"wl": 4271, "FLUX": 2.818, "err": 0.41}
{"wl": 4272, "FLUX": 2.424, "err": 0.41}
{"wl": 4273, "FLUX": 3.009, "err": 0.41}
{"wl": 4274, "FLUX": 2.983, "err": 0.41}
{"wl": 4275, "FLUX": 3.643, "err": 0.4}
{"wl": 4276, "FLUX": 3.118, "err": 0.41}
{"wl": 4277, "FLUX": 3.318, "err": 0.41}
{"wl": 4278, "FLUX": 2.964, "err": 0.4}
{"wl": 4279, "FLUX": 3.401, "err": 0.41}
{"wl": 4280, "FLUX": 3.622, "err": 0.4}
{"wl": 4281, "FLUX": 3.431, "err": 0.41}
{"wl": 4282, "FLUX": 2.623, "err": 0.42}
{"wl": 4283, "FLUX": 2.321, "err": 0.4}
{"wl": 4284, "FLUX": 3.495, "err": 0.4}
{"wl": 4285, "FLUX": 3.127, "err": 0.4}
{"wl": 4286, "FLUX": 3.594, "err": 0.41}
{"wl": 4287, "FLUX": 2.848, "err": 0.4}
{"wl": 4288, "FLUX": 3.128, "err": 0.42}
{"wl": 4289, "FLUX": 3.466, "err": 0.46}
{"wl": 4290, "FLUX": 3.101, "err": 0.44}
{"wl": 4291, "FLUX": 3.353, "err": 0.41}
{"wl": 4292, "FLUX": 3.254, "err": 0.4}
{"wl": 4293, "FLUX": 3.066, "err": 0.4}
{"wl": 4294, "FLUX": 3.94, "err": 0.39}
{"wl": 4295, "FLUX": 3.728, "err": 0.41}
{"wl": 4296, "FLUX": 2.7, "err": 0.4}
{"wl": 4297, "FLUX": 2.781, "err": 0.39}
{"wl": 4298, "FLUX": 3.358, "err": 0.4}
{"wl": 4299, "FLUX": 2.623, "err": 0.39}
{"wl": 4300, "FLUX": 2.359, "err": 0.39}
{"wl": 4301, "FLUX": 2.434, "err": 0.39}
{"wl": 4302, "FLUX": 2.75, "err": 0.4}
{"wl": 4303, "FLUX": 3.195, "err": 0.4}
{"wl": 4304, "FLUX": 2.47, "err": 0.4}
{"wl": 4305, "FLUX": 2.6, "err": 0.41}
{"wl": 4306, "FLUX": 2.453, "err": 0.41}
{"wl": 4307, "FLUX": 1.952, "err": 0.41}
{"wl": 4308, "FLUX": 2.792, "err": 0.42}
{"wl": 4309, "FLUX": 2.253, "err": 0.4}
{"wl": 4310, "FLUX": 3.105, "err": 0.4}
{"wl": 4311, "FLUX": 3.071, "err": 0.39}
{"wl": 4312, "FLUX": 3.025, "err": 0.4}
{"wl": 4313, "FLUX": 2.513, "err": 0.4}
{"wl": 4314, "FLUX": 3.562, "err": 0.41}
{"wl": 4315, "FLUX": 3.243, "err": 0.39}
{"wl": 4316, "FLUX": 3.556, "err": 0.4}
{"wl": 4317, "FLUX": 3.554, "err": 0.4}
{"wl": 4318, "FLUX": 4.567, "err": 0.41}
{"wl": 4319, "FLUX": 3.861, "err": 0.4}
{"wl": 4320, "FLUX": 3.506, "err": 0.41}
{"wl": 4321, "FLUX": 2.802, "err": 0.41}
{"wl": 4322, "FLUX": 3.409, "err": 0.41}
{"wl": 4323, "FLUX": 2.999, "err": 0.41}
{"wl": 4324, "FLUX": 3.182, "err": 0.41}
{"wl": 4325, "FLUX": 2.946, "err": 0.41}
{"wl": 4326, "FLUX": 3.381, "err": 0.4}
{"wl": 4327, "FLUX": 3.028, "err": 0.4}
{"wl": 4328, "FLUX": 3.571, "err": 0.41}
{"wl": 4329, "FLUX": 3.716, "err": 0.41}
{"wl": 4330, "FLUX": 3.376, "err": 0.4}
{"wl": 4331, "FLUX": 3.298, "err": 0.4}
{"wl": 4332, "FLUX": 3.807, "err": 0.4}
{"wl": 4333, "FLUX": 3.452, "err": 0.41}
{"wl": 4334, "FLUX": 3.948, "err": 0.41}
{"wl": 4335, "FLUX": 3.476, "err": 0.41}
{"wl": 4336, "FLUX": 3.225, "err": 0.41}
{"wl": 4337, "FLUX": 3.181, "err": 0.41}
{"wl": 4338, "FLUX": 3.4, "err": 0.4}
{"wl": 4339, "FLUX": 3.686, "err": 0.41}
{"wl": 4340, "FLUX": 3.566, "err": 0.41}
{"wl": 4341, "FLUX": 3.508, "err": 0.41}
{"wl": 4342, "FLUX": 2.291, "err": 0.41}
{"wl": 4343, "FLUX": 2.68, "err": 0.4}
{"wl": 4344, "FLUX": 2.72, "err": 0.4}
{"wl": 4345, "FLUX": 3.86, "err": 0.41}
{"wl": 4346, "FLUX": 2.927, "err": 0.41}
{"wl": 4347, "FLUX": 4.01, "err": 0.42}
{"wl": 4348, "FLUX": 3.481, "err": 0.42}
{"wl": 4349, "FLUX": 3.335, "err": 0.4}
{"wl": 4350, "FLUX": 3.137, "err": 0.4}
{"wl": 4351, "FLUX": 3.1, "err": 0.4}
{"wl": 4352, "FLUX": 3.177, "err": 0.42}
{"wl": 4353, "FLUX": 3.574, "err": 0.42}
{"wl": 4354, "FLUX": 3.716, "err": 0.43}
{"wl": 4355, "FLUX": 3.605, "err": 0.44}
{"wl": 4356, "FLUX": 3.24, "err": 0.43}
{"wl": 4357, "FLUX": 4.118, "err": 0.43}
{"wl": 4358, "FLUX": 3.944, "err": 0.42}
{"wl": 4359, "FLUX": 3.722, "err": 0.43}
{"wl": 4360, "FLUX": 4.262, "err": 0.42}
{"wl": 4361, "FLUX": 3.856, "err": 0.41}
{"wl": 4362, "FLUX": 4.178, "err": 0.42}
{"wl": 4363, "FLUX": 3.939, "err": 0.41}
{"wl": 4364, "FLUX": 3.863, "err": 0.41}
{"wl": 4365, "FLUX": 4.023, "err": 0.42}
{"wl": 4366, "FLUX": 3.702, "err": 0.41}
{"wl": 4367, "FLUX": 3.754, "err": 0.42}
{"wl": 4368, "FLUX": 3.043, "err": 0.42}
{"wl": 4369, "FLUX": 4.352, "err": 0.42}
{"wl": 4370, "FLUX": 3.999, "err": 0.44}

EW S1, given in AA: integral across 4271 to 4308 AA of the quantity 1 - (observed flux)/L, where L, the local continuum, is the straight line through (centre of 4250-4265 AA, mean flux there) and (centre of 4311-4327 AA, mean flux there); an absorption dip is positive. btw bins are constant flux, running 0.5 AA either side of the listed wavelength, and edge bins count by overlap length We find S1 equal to 3.6 AA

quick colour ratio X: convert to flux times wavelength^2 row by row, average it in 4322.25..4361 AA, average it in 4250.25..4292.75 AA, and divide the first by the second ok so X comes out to 1.10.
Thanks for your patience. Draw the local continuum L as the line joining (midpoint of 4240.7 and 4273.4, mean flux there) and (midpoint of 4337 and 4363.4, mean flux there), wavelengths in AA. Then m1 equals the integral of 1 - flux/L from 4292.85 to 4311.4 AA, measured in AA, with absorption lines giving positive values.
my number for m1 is 3.19 AA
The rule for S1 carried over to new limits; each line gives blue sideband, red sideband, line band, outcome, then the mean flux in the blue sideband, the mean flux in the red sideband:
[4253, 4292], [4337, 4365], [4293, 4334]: 2.9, 3.2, 3.52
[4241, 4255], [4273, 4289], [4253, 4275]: 0.9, 3.5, 3.18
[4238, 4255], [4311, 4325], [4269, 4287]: 1.7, 3.45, 3.34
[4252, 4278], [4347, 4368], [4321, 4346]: 1.8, 3.23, 3.68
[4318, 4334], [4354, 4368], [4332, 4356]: 1.8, 3.41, 3.83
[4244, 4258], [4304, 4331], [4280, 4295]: 0.3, 3.47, 3.14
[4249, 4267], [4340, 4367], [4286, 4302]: 1.6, 3.37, 3.54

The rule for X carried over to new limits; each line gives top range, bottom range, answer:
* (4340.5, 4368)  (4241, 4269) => 1.09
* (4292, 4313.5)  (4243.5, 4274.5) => 0.87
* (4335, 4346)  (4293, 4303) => 1.10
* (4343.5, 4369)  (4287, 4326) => 1.21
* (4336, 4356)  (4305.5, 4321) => 1.08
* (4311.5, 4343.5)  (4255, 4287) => 1.08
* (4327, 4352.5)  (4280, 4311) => 1.16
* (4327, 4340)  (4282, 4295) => 1.11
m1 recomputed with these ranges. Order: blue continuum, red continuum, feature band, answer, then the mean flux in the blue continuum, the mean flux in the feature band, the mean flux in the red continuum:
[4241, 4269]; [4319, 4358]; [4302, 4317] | 2.3 AA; 3.41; 2.86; 3.37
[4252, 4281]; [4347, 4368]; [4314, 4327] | 0.3 AA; 3.25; 3.41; 3.68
